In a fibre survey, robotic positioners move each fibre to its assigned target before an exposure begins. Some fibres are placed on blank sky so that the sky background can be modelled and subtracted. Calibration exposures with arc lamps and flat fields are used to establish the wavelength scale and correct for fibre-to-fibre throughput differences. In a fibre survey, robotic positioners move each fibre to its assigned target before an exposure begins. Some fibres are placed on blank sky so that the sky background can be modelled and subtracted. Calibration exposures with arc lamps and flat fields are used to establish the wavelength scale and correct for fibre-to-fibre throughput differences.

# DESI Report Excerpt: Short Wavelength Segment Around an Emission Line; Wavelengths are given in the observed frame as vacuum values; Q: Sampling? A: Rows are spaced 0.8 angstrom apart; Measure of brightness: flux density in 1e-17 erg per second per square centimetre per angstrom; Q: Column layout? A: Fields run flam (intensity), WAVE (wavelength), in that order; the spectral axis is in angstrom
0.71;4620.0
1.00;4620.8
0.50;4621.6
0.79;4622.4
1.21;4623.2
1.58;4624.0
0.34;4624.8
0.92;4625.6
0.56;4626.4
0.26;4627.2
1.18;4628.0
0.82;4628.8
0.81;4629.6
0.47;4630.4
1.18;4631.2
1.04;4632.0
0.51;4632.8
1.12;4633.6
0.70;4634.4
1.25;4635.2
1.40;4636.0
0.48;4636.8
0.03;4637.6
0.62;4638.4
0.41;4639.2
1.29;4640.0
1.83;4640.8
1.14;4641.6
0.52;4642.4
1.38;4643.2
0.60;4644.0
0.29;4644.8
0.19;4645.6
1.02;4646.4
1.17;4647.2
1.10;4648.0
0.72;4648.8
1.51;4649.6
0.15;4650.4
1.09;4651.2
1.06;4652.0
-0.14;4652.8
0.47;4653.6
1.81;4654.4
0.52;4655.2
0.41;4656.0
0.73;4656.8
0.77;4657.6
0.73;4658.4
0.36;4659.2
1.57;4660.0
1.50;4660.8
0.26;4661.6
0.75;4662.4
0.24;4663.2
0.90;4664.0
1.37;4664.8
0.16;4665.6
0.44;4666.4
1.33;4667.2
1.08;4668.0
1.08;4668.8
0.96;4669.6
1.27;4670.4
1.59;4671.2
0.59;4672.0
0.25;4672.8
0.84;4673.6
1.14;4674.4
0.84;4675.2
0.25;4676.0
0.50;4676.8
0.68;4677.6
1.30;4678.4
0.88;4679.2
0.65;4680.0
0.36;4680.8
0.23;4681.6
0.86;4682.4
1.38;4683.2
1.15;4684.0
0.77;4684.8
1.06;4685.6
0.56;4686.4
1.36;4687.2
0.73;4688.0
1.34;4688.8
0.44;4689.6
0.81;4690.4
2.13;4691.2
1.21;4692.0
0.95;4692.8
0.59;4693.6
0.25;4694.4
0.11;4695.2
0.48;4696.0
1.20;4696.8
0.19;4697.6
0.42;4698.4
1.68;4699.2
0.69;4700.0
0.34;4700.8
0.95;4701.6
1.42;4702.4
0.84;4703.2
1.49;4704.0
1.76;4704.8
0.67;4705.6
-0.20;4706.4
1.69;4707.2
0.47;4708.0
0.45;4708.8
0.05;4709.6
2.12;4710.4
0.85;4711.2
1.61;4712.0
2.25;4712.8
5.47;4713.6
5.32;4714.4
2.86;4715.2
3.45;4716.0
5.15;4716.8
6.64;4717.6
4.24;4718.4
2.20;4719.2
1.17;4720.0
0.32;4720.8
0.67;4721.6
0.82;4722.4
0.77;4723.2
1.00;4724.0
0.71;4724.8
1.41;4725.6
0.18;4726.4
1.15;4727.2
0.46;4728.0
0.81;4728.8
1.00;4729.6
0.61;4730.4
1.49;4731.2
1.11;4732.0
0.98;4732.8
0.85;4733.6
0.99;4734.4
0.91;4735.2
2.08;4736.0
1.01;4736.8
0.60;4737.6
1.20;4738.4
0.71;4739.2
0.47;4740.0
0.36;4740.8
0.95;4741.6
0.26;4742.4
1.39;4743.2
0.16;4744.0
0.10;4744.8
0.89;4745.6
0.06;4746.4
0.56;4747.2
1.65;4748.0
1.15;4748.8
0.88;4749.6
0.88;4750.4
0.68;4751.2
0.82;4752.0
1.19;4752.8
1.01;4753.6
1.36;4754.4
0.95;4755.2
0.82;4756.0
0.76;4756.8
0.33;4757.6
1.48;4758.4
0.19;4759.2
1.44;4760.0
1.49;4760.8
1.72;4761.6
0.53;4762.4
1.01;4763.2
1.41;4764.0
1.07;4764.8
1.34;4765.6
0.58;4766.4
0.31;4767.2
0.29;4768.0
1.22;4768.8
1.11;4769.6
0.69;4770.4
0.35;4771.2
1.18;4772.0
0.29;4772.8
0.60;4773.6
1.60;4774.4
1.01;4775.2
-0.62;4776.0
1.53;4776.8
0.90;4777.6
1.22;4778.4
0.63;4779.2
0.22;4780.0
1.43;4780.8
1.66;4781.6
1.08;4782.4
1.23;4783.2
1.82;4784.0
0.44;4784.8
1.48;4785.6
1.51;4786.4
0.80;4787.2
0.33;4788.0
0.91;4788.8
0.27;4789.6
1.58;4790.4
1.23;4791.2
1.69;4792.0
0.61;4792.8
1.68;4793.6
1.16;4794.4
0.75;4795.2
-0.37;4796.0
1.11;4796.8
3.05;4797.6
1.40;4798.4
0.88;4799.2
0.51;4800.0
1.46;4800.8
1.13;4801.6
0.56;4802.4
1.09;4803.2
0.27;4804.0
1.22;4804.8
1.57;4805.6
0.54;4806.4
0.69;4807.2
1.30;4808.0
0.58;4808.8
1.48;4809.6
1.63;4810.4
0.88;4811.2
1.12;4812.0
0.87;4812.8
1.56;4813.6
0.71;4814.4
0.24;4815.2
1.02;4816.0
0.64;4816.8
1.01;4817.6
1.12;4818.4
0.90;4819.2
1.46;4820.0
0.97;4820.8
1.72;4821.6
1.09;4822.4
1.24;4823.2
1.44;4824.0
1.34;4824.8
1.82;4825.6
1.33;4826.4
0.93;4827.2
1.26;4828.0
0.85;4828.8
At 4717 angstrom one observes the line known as [O II] 3727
